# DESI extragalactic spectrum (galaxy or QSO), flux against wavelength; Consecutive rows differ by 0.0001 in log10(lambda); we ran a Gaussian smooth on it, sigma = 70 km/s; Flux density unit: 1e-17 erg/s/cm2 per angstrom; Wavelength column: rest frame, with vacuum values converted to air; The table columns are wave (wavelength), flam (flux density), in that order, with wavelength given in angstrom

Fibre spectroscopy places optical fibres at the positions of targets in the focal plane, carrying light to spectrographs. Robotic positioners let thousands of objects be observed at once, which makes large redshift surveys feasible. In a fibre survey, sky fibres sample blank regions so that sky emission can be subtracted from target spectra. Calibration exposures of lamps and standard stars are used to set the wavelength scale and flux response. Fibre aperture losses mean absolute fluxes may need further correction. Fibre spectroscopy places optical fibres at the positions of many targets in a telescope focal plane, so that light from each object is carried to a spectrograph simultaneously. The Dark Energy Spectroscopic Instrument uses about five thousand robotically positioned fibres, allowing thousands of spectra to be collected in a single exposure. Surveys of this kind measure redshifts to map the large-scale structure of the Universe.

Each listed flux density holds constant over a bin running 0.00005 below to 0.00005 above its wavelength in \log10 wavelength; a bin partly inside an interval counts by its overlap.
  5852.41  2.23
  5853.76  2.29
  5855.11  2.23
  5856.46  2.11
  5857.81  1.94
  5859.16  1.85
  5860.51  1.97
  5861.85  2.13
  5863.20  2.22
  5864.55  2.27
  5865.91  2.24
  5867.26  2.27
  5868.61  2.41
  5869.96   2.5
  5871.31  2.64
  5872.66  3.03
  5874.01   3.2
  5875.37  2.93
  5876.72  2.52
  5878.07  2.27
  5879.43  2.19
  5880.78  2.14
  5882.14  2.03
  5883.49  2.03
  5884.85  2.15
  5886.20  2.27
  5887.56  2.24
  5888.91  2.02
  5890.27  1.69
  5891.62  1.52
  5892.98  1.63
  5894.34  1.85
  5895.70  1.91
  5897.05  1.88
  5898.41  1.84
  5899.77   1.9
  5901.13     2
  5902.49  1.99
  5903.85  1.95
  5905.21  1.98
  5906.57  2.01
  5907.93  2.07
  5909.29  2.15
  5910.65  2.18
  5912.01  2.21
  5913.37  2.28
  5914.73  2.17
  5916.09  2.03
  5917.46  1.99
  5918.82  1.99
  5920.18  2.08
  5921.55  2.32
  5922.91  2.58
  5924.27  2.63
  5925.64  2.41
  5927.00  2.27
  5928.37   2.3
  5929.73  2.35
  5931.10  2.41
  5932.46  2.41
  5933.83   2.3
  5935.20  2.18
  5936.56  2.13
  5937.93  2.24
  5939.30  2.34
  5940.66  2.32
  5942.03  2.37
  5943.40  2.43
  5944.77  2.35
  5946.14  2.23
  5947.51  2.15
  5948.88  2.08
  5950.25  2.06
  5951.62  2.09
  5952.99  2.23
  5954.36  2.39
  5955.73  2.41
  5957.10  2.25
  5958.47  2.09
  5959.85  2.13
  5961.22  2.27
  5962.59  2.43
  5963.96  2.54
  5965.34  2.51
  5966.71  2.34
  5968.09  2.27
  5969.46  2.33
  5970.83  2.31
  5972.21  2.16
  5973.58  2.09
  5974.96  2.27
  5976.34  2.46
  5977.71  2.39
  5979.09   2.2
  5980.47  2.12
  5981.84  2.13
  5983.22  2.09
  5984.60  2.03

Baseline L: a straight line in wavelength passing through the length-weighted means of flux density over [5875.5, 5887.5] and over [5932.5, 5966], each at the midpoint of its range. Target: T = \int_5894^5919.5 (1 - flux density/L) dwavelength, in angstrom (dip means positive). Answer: 2.6 angstrom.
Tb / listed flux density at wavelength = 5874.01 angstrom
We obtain 3.2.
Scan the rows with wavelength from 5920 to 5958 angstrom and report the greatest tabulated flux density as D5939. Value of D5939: 2.63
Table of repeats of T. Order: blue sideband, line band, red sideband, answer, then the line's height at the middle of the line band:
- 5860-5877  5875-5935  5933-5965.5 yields 6.38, 2.39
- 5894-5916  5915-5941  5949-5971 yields -1.71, 2.13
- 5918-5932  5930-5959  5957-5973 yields 0.71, 2.32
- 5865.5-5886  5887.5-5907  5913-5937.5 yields 3.97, 2.36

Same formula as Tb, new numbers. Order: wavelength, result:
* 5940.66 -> 2.32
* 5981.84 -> 2.13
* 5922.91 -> 2.58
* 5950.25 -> 2.06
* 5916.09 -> 2.03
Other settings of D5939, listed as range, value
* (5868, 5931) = 3.2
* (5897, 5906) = 2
